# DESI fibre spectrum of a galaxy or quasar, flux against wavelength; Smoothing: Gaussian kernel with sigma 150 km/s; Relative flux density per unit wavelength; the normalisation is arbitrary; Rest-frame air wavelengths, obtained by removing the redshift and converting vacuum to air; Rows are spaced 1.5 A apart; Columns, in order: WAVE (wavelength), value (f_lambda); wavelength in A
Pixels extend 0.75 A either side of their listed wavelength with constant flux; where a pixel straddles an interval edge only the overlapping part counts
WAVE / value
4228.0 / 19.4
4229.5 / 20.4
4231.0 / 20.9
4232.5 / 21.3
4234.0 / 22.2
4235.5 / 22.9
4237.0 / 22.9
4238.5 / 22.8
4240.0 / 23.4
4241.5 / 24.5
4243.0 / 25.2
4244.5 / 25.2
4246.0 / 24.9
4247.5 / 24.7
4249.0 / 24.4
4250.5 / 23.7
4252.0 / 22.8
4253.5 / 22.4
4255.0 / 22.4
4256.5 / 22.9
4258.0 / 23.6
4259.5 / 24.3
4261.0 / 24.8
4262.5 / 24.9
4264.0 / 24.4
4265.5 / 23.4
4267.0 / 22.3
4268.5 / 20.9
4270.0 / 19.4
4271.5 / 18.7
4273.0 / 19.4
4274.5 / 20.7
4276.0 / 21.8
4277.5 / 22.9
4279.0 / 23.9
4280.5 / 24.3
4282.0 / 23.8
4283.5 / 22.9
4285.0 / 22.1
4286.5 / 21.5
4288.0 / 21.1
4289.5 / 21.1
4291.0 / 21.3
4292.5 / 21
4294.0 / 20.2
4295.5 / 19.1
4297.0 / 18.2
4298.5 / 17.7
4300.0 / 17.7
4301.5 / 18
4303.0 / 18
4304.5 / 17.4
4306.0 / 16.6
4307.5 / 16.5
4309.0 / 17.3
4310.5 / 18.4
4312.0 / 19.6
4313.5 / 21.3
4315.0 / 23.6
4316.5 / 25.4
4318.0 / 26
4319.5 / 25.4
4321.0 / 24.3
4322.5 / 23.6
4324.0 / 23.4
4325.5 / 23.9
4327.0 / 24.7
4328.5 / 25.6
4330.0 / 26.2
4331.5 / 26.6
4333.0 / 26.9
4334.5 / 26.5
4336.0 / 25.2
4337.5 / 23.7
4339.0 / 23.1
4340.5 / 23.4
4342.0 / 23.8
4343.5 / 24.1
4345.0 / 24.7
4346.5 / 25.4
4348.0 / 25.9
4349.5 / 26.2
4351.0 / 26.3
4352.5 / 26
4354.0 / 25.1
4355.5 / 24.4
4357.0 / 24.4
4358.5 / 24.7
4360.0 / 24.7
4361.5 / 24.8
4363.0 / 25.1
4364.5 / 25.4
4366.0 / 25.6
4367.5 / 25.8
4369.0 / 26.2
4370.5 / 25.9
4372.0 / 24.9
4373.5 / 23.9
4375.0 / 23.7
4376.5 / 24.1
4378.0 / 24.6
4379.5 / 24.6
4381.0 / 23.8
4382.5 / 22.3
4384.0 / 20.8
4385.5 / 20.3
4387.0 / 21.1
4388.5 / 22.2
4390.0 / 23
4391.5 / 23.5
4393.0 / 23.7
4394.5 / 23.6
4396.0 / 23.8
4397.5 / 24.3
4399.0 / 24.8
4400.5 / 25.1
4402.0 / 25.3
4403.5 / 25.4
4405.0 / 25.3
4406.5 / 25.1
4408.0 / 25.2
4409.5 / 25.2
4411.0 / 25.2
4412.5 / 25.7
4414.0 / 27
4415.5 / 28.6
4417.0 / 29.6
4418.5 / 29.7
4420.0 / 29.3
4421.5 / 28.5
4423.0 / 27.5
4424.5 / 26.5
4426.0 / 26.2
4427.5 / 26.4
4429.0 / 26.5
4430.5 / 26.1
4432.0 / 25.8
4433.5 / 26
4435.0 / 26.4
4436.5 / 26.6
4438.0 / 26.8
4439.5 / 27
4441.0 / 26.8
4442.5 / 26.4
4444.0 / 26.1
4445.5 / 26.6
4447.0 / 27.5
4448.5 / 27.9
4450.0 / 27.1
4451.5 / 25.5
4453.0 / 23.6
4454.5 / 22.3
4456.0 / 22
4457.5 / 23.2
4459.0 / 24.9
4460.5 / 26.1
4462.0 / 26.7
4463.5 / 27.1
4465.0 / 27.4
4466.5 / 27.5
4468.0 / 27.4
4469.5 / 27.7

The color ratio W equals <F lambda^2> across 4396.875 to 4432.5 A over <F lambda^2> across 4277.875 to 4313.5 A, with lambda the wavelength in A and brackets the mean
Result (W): 1.40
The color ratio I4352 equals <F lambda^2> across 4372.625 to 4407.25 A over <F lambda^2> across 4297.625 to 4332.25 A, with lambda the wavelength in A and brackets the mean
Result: 1.1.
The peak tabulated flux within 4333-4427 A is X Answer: 29.7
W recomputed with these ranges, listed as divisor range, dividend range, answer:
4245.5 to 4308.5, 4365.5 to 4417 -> 1.20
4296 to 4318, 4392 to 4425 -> 1.42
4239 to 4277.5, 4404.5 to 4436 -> 1.25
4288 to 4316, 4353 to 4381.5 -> 1.34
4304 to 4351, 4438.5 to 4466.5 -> 1.17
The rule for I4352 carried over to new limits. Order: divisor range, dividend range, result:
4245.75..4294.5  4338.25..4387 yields 1.13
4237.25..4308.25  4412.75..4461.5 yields 1.31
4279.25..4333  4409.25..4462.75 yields 1.29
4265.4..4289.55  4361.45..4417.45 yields 1.19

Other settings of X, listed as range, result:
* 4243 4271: 25.2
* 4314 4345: 26.9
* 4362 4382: 26.2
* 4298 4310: 18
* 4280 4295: 24.3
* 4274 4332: 26.6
